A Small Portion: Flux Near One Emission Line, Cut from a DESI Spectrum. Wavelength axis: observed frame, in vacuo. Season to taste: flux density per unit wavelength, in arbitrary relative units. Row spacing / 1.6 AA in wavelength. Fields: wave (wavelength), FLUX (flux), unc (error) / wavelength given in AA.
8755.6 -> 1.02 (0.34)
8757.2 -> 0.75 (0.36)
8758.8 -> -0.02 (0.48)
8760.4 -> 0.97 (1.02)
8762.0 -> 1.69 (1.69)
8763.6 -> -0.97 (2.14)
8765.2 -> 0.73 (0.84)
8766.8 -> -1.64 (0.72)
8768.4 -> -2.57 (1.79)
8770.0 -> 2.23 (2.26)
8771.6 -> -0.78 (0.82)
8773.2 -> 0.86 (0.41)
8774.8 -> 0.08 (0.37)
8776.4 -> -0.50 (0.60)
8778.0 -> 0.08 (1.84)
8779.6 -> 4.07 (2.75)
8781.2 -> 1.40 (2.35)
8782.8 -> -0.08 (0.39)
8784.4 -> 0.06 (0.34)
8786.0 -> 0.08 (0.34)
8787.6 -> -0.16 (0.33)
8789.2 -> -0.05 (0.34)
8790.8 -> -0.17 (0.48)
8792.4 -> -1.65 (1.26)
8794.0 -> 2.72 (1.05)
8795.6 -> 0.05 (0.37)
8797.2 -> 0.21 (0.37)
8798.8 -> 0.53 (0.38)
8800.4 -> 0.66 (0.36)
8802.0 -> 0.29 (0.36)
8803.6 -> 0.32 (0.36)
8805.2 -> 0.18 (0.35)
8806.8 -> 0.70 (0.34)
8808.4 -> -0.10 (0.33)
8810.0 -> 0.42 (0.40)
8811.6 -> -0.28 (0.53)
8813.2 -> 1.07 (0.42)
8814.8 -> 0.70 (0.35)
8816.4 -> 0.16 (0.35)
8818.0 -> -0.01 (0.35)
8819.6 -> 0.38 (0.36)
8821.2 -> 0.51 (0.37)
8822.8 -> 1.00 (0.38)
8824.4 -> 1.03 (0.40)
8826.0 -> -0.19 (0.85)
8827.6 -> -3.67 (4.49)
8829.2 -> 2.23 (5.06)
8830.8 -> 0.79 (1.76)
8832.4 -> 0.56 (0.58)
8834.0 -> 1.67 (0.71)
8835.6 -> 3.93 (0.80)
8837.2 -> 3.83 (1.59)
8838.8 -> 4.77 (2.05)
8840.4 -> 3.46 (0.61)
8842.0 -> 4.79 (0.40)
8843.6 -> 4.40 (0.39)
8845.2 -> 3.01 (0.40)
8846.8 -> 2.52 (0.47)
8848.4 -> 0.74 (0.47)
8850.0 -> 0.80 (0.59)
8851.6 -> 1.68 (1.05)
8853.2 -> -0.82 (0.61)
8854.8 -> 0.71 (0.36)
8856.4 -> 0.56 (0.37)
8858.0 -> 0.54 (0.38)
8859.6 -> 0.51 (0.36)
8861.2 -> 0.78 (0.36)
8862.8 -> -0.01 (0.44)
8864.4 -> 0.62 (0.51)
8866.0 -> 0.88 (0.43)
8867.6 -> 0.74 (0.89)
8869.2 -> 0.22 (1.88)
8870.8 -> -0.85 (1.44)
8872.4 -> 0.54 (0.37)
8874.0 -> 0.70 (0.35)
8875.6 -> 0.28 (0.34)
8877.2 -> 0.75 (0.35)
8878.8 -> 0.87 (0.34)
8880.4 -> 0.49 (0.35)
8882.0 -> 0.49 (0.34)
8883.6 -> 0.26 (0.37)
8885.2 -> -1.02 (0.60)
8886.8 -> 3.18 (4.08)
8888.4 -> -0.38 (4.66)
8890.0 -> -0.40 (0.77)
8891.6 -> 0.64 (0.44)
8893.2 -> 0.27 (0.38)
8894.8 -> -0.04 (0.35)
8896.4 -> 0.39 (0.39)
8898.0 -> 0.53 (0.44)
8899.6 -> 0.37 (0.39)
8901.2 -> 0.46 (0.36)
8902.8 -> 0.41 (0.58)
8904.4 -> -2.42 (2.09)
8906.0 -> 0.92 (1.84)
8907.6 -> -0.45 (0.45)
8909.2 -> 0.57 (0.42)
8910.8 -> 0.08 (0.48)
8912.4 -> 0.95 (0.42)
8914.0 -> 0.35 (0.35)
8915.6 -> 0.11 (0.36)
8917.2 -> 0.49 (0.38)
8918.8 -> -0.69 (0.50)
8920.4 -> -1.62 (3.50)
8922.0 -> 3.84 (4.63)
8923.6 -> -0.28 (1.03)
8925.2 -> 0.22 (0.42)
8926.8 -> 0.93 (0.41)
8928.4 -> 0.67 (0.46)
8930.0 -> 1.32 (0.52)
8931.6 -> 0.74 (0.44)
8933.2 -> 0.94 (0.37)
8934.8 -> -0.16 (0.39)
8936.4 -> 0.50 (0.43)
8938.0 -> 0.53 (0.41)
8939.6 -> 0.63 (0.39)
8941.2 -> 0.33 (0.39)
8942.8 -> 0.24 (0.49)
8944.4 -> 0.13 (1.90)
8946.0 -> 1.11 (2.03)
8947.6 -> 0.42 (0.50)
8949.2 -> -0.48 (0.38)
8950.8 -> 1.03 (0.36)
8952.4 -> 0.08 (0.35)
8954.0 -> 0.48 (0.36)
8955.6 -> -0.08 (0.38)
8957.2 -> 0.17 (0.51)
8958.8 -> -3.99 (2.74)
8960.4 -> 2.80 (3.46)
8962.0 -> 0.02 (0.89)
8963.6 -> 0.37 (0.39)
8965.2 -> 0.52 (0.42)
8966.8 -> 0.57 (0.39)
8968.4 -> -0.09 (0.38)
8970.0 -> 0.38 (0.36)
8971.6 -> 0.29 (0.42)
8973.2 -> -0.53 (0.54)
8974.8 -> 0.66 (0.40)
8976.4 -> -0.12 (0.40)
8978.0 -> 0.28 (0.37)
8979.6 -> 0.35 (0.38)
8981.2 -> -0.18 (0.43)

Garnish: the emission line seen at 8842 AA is [O II]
